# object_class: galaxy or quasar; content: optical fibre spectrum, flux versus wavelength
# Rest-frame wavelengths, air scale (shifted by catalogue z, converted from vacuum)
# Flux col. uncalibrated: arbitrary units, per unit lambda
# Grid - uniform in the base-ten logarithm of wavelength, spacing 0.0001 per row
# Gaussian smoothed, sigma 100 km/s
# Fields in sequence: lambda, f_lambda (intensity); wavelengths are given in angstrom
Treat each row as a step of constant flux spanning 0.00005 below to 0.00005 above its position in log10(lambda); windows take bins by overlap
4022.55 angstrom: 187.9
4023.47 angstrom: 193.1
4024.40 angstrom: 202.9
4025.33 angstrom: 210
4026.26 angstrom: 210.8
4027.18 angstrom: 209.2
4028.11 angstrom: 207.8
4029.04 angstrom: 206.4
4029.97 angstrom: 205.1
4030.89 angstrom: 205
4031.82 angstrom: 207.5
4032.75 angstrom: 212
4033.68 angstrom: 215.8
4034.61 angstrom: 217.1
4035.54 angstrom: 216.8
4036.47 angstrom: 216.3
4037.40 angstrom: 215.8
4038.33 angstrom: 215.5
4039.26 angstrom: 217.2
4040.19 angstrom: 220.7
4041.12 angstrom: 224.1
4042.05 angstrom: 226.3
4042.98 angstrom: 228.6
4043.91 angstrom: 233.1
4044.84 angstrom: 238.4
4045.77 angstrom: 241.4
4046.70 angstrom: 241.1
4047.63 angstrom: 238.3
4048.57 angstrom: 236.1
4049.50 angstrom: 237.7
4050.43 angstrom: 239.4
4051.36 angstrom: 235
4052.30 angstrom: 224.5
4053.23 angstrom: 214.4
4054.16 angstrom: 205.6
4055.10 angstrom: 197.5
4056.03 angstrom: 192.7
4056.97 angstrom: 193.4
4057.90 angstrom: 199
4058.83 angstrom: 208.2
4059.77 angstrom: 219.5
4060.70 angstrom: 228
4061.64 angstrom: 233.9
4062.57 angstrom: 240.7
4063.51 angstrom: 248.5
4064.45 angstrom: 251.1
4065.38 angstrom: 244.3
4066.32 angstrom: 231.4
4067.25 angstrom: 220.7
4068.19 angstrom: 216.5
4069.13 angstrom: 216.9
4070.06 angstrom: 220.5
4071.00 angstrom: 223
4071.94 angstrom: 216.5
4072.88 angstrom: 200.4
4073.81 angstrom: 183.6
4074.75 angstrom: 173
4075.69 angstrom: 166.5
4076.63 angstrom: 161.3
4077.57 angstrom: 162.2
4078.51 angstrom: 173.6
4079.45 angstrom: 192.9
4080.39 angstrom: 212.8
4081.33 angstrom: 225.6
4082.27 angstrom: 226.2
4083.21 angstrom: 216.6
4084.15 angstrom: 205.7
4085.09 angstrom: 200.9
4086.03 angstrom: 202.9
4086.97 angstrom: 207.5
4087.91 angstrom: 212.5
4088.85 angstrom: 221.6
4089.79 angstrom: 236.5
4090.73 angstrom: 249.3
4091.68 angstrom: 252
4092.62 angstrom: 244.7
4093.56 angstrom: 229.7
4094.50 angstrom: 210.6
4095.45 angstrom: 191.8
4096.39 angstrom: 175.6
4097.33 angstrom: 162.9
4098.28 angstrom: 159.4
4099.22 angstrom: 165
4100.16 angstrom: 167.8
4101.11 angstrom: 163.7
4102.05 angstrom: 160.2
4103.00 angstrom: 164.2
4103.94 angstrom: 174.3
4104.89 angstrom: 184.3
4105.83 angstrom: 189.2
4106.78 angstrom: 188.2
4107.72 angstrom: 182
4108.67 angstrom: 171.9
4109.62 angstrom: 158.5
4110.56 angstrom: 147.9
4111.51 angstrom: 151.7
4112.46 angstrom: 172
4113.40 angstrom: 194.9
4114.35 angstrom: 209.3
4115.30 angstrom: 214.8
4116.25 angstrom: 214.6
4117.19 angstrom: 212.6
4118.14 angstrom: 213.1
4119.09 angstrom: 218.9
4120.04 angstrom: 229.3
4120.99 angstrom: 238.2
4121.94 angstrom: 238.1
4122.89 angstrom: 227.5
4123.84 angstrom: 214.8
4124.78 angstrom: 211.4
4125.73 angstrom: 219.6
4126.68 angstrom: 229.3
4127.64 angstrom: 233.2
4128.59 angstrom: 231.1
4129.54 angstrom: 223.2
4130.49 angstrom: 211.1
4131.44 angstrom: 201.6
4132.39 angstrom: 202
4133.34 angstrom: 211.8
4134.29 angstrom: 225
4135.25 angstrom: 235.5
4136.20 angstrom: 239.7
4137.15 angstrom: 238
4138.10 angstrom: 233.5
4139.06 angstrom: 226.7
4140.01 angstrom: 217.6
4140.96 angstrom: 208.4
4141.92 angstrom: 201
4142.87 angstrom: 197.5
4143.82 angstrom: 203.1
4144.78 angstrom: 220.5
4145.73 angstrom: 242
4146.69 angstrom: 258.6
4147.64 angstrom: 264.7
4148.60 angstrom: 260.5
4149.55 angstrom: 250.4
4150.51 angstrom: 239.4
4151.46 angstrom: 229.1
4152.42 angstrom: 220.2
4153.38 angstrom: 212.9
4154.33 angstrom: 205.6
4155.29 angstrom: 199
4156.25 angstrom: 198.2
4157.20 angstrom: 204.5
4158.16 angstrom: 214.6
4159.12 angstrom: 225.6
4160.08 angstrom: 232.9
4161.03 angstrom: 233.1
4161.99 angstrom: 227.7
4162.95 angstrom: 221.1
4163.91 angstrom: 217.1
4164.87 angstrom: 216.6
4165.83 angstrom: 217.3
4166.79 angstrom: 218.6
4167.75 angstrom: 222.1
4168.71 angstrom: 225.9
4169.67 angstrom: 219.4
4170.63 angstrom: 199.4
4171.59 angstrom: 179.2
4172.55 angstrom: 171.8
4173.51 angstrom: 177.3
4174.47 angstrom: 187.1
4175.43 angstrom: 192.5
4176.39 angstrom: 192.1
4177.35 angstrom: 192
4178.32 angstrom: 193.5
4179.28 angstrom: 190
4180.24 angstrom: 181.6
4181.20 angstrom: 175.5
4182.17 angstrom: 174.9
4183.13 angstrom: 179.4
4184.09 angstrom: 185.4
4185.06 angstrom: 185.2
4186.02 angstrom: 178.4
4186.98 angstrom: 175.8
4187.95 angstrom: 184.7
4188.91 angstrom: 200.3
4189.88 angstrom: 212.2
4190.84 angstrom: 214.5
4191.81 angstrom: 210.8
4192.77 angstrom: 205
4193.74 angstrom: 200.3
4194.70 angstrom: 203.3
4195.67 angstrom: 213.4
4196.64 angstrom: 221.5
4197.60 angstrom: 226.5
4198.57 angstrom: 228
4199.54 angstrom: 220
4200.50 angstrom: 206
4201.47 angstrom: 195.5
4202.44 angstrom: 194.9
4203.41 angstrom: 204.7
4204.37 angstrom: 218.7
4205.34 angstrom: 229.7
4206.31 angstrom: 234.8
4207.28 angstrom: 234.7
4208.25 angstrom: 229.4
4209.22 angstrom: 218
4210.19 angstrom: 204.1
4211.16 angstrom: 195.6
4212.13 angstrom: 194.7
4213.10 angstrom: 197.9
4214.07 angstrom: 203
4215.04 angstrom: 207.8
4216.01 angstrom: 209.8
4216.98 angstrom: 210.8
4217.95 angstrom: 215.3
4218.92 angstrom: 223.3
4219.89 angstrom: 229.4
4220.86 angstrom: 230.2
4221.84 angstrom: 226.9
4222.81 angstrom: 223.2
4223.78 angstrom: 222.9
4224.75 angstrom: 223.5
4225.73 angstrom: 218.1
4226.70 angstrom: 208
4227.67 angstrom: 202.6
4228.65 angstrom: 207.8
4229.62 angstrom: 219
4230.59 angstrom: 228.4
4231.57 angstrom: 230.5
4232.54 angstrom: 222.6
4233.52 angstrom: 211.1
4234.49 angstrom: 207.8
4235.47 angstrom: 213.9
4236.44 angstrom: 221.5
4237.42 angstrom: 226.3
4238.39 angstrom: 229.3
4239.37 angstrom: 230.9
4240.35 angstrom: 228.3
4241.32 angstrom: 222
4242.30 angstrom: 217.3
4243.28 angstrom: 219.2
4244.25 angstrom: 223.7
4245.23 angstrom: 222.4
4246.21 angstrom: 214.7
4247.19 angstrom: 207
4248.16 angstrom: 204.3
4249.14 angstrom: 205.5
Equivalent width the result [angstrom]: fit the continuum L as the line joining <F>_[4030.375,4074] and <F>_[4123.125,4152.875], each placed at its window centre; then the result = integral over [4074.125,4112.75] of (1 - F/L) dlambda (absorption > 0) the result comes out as 5.7 angstrom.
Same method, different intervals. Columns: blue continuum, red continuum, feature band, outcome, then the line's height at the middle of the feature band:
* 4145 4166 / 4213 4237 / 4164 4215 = 4.4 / 222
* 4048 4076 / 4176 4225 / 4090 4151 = 1.0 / 213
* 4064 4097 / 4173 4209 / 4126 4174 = -3.5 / 205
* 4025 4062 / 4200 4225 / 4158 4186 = 1.9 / 216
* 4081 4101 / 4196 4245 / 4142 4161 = -1.2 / 212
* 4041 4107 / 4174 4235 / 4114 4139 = -1.6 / 209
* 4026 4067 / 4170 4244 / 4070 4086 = 1.6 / 219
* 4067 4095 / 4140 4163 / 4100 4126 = 2.6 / 216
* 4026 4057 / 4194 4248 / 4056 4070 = -0.3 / 219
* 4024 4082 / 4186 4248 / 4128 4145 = -0.3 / 215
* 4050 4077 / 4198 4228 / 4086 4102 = 0.9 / 214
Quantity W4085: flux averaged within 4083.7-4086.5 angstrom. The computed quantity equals 203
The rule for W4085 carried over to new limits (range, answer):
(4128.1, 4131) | 222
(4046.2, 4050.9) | 239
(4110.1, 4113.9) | 167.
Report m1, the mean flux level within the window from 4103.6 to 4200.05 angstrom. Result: 209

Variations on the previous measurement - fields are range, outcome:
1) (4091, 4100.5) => 197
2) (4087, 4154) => 210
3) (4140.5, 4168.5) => 223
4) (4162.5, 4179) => 202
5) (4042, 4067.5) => 227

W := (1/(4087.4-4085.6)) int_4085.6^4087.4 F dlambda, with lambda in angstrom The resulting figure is 205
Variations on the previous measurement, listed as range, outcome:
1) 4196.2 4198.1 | 224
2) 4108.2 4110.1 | 165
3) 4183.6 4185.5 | 185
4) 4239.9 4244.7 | 222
